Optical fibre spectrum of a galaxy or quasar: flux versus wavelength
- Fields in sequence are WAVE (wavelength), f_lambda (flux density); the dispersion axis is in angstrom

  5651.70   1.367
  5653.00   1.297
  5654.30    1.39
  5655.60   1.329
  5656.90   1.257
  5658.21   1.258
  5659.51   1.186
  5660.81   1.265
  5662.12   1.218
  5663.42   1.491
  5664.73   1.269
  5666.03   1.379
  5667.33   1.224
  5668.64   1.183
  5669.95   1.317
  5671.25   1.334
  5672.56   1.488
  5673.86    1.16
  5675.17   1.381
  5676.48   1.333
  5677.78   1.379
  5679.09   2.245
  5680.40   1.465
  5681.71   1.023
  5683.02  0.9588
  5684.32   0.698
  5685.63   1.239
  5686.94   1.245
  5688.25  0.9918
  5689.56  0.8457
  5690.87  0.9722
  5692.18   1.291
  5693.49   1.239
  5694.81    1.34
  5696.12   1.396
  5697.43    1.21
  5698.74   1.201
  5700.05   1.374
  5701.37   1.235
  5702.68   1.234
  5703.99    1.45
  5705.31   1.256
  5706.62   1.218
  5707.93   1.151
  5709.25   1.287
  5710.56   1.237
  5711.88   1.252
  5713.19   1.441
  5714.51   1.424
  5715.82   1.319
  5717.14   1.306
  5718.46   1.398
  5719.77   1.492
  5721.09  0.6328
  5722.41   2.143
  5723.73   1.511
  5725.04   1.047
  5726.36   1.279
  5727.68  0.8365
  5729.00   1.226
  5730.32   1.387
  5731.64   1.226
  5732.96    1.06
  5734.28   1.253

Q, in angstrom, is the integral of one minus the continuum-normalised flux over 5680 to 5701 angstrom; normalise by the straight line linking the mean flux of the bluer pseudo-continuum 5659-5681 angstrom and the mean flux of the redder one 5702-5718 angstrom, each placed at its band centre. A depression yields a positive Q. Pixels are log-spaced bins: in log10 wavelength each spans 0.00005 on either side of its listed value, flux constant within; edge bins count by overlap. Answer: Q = 2.85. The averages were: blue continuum 1.37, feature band 1.15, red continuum 1.3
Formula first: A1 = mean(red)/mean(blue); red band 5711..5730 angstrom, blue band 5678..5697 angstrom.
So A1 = 1.1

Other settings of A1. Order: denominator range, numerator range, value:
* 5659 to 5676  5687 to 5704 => 0.93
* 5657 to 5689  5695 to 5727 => 1.03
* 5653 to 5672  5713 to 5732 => 1.01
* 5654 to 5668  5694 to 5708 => 0.99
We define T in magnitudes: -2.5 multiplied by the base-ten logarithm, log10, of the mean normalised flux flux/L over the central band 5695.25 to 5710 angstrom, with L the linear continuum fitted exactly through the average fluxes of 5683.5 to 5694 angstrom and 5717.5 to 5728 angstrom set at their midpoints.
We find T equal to -0.102 mag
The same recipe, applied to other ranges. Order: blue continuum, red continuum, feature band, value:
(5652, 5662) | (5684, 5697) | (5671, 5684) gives -0.14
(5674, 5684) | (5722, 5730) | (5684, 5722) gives 0.09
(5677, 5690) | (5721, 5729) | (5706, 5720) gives -0.04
